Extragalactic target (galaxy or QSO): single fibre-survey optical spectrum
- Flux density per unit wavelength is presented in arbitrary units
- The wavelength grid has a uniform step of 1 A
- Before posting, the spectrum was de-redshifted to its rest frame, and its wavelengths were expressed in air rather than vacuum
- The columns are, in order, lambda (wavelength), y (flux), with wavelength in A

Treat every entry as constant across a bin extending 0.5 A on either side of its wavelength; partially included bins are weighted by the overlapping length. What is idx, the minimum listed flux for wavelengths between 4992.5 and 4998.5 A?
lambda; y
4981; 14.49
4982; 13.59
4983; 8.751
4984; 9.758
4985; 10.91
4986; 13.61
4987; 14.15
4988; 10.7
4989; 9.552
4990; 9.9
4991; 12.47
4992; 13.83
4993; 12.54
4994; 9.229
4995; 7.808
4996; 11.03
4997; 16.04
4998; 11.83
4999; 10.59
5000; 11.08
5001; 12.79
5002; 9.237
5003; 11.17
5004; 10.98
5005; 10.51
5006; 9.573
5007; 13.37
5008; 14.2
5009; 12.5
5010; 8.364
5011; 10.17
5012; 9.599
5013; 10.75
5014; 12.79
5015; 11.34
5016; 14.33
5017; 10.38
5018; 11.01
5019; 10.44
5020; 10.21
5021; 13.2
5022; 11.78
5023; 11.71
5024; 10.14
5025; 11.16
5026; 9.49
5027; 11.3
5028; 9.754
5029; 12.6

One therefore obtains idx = 7.808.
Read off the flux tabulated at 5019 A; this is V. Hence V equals 10.44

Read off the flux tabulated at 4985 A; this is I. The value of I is 10.91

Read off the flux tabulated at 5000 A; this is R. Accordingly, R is 11.08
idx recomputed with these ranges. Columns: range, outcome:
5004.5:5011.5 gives 8.364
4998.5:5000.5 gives 10.59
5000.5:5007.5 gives 9.237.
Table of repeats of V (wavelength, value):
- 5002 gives 9.237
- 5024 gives 10.14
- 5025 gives 11.16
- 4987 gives 14.15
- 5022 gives 11.78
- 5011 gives 10.17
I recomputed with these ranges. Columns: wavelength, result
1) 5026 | 9.49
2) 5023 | 11.71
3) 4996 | 11.03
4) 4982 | 13.59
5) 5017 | 10.38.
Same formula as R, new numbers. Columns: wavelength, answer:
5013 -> 10.75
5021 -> 13.2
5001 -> 12.79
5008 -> 14.2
